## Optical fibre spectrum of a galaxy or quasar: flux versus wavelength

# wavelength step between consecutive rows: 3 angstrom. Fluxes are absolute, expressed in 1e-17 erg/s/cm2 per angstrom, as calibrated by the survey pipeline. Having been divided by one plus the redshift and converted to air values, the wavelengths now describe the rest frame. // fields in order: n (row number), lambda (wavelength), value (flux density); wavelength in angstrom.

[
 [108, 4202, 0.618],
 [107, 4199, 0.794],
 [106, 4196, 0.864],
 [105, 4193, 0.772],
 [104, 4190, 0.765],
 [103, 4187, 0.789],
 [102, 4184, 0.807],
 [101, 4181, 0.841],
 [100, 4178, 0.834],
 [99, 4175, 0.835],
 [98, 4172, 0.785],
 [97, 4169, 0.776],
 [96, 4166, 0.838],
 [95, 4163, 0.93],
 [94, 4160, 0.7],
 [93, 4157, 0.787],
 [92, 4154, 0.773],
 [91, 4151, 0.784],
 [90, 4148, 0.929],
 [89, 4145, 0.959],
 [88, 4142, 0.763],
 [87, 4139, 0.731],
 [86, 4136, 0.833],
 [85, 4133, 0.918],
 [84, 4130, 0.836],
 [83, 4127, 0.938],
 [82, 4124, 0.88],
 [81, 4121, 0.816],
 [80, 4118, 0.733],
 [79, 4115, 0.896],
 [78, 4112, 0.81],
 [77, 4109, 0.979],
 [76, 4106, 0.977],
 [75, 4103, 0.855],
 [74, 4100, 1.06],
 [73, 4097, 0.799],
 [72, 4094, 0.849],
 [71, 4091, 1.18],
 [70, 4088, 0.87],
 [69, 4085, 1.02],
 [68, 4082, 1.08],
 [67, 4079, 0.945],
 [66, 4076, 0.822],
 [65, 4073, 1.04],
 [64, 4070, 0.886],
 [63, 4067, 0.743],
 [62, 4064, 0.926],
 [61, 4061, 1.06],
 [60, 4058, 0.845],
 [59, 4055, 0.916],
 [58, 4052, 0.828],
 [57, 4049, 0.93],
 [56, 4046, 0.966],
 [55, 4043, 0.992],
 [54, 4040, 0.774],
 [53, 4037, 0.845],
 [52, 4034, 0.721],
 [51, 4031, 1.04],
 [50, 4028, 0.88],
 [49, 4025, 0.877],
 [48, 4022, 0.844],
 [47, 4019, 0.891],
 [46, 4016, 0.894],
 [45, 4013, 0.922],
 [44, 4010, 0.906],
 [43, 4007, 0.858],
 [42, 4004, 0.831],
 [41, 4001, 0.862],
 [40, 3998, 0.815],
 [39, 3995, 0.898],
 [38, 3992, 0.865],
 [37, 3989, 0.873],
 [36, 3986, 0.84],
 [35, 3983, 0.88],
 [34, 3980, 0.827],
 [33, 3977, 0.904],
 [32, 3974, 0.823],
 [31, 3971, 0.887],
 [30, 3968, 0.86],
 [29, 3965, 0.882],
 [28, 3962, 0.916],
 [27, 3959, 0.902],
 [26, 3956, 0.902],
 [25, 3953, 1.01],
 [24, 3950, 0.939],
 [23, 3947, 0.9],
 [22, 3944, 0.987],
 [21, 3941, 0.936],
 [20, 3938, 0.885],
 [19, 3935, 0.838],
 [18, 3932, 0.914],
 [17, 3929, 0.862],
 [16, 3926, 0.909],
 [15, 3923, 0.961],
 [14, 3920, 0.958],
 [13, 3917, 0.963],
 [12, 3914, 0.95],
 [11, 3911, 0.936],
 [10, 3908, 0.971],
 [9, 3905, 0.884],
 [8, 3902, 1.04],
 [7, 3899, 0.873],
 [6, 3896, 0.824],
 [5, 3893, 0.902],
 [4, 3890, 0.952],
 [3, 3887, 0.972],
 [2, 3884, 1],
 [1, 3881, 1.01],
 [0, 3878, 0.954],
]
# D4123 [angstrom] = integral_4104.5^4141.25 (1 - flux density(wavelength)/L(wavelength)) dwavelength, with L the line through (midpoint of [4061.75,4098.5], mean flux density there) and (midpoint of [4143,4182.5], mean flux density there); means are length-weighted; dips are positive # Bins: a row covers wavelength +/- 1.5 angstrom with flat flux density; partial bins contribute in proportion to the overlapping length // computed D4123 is 0.8 angstrom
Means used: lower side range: 0.933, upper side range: 0.828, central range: 0.86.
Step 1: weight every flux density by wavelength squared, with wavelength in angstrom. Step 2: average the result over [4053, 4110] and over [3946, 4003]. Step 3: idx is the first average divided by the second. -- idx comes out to 1.12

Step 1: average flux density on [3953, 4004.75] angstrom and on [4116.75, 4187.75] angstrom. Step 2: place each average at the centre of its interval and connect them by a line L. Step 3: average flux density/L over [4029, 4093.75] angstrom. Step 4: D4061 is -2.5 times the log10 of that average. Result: -0.09 mag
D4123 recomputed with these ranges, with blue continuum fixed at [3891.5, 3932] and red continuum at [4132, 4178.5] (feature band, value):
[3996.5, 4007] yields 0.57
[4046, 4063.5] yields -1.13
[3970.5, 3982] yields 0.50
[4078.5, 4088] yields -1.64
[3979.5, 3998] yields 0.64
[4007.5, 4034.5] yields -0.37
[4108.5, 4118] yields -0.23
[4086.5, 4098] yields -1.10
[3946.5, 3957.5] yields -0.40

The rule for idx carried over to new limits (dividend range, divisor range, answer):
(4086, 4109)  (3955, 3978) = 1.14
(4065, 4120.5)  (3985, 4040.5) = 1.10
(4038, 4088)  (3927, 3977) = 1.08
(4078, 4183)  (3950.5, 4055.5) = 1.05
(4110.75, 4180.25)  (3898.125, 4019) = 1.01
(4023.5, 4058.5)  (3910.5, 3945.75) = 1.01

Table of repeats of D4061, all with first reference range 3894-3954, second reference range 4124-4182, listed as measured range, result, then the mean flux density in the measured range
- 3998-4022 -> 0.020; 0.874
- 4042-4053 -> -0.066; 0.931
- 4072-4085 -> -0.133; 0.975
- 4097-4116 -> -0.084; 0.92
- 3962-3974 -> 0.041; 0.875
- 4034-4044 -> 0.047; 0.842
